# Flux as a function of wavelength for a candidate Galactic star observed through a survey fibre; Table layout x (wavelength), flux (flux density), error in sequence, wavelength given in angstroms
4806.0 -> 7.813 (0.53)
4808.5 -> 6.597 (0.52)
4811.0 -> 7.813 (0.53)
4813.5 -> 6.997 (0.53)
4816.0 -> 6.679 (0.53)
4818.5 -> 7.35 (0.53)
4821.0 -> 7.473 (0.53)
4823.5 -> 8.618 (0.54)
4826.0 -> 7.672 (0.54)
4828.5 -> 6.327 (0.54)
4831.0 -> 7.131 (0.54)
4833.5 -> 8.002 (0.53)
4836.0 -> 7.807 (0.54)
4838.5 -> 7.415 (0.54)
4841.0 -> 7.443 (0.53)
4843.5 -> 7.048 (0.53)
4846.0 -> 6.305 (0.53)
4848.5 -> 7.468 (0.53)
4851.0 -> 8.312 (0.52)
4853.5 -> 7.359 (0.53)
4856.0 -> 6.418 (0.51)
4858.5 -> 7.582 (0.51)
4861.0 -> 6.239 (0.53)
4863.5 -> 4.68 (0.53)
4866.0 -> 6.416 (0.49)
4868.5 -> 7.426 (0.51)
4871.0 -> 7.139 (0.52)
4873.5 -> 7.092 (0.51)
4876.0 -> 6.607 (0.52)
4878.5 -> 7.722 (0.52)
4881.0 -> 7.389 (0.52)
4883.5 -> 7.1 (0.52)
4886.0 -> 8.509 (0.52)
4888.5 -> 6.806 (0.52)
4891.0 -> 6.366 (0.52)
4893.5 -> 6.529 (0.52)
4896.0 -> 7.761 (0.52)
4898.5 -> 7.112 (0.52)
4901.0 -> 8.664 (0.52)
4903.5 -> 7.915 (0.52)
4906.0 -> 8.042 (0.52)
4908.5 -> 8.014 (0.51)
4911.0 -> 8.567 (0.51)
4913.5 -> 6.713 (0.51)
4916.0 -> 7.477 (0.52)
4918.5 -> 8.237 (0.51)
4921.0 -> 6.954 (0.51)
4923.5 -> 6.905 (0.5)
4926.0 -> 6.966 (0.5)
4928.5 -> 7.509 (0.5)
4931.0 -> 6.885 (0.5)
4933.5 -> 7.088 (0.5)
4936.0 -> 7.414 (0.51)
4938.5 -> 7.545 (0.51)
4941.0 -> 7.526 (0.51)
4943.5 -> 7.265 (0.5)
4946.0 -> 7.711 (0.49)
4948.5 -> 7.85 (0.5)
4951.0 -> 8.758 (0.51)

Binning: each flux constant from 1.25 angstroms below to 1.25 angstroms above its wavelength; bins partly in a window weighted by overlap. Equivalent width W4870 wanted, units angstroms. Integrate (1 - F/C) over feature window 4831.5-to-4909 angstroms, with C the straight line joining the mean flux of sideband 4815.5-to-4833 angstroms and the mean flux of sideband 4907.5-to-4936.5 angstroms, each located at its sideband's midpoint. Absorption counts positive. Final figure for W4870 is 1.51 angstroms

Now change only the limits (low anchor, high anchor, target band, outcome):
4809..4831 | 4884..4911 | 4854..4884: 2.7 angstroms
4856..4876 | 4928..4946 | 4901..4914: -1.8 angstroms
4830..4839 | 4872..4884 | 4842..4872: 2.1 angstroms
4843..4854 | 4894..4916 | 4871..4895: 1.5 angstroms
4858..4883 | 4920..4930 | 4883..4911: -2.6 angstroms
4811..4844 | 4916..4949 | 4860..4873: 1.7 angstroms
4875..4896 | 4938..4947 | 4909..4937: 0.1 angstroms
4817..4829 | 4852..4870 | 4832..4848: -0.5 angstroms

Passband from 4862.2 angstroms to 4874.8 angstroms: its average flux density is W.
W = 6.55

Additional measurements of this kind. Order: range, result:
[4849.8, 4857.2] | 7.36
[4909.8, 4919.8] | 7.74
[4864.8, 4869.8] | 6.93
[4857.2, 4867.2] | 6.23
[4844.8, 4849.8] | 6.91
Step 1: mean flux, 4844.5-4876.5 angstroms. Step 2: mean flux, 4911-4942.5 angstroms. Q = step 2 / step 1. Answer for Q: 1.1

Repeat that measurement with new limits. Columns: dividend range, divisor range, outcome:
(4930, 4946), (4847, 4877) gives 1.06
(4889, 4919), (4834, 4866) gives 1.08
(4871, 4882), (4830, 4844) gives 0.96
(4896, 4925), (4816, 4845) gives 1.03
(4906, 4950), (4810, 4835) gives 1.01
